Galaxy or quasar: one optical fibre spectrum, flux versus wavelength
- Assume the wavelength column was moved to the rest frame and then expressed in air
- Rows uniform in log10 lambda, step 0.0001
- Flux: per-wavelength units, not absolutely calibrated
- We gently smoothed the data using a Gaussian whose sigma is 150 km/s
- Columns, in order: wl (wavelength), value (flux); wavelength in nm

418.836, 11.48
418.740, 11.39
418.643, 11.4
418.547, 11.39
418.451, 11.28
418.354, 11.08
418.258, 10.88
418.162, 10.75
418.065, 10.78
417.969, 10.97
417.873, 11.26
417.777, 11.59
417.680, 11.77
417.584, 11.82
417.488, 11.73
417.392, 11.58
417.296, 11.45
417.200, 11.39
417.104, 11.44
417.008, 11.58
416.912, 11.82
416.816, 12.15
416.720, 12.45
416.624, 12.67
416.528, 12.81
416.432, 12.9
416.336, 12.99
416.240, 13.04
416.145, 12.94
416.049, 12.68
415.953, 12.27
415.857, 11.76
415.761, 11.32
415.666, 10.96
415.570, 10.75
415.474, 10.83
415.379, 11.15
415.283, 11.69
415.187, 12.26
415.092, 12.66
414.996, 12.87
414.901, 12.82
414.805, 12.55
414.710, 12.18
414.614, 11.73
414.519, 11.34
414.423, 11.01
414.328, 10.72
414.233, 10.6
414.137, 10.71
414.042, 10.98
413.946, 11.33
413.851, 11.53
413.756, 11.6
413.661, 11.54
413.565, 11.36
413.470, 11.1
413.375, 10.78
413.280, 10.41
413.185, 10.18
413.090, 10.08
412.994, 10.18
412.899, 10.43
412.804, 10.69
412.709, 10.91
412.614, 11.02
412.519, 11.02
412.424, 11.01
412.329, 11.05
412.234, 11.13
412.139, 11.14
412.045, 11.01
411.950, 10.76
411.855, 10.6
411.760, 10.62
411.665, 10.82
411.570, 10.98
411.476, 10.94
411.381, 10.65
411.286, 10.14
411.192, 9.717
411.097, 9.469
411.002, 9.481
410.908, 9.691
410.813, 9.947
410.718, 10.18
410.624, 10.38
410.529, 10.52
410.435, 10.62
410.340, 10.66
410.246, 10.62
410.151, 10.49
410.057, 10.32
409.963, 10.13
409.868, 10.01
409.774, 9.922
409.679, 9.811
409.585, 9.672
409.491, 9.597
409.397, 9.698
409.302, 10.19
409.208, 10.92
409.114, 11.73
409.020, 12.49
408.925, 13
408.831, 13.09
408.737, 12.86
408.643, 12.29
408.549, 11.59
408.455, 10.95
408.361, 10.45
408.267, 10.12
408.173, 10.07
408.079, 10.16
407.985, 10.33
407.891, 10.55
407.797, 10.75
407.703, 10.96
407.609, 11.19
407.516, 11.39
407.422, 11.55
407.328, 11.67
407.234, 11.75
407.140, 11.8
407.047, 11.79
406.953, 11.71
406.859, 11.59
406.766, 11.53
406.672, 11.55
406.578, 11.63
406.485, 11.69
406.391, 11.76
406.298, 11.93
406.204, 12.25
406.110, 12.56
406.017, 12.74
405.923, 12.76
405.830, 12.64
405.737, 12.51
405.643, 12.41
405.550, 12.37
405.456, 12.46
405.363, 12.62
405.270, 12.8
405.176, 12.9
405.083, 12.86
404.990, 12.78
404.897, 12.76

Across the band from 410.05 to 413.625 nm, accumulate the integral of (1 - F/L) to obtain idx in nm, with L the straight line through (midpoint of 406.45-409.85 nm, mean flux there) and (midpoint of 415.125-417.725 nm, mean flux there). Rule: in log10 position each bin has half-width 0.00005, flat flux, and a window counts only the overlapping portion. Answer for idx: 0.29 nm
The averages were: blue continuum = 11.2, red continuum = 11.9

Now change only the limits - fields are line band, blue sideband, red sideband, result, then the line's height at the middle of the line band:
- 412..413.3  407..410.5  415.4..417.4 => 0.084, 11.5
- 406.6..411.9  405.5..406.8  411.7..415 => 0.402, 11.7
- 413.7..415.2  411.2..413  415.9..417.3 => -0.009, 11.6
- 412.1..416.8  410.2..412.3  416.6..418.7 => -0.228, 11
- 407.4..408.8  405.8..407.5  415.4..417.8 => 0.105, 11.9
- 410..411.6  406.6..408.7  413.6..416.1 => 0.154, 11.4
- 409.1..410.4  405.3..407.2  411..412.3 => 0.103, 11.1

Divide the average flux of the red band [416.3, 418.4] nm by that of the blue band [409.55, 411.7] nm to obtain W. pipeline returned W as 1.1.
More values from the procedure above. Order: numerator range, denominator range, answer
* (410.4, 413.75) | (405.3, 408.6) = 0.91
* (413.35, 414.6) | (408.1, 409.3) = 0.97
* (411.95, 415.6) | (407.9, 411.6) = 1.06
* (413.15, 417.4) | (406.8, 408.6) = 1.06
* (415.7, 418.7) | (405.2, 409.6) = 1.02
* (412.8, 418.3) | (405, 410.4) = 1.01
